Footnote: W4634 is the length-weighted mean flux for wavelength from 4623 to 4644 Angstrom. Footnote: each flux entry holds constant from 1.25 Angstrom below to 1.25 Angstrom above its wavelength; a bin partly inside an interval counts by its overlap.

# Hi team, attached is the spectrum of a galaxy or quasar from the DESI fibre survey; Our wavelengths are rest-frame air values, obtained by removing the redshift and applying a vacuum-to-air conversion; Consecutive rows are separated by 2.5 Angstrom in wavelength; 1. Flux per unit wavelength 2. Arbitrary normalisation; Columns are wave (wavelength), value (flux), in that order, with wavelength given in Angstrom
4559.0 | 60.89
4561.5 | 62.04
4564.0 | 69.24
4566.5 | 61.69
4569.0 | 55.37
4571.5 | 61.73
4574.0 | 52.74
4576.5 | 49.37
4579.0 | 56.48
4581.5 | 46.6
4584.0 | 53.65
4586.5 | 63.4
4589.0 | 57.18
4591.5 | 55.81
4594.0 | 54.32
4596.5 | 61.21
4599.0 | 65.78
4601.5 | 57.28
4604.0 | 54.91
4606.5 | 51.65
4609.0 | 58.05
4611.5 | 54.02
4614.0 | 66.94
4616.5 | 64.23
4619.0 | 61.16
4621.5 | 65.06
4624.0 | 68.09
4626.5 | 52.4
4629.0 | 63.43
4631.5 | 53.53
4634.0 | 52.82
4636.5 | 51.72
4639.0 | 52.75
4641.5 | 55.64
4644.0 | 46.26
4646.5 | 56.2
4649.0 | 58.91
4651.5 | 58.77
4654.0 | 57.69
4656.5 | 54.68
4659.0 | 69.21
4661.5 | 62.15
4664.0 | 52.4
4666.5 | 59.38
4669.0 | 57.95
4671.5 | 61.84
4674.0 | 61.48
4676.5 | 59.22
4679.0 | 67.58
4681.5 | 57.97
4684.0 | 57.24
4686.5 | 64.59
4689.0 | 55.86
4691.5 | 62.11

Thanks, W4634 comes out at 55.6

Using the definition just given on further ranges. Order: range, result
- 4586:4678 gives 58.3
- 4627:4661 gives 56.3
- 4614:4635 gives 60.6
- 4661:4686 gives 59.8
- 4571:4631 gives 58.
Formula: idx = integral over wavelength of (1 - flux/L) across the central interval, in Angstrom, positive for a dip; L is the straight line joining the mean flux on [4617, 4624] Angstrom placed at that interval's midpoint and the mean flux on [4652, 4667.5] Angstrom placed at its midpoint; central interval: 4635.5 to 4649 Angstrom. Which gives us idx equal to 1.8 Angstrom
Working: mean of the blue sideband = 64.1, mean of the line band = 53.1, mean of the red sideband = 59.2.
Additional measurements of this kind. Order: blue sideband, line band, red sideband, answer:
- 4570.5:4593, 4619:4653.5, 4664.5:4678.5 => 0.8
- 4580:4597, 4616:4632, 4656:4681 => -0.9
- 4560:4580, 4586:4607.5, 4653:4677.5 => 0.4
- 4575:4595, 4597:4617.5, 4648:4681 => -1.1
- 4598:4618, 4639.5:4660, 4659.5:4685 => 1.0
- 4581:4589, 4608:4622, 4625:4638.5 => -1.6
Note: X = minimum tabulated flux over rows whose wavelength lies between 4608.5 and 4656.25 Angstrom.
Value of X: 46.26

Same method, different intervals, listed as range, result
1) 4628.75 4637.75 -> 51.72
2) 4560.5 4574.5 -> 52.74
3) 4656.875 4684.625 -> 52.4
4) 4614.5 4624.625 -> 61.16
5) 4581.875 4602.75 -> 53.65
